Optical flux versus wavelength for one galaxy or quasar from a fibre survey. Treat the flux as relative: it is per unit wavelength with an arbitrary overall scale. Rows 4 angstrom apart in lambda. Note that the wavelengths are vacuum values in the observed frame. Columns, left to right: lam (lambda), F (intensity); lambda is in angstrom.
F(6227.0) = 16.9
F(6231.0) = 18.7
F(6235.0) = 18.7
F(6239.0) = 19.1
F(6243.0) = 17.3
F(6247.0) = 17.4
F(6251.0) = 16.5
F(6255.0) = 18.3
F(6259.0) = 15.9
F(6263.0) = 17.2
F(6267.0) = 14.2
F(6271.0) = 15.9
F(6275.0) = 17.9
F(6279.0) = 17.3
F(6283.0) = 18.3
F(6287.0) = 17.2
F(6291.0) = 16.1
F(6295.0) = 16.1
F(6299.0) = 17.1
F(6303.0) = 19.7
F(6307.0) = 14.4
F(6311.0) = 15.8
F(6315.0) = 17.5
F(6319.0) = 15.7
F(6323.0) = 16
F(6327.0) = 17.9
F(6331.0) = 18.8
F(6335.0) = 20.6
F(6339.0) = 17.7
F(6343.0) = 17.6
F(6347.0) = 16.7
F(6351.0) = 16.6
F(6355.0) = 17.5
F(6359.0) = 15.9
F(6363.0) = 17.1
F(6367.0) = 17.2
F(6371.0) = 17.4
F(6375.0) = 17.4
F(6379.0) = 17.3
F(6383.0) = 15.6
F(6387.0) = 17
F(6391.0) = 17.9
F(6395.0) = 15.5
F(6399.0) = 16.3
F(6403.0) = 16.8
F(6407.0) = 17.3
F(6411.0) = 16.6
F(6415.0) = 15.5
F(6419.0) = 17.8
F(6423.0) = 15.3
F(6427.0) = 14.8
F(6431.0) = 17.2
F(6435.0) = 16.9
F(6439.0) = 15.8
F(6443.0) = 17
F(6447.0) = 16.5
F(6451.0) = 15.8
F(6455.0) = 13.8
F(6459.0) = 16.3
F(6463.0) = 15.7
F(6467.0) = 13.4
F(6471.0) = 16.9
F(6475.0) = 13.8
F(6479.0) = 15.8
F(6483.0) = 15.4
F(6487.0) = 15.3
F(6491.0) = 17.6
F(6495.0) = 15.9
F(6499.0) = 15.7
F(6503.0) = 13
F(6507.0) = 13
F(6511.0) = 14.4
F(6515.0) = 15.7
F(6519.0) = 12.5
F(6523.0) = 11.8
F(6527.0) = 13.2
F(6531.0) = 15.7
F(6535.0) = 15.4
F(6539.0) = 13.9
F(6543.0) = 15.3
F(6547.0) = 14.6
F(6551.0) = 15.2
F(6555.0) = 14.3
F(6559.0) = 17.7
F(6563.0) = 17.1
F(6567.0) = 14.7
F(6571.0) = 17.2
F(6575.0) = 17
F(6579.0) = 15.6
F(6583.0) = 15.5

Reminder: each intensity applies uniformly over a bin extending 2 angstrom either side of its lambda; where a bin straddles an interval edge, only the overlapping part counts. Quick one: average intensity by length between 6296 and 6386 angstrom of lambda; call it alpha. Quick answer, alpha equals 17.1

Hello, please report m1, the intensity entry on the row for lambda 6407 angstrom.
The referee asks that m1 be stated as 17.3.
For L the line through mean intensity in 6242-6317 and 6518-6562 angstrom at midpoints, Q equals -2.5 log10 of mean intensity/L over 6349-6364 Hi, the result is -0.04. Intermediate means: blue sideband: 16.8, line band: 16.8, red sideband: 14.6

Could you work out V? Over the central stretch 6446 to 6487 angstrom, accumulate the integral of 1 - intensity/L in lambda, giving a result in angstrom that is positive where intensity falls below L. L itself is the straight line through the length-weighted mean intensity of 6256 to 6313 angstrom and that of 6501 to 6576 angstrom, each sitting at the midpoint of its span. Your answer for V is 0.1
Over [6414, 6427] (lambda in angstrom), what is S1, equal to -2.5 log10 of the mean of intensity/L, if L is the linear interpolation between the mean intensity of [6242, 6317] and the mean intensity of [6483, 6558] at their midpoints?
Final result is -0.03 mag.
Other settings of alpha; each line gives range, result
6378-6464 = 16.3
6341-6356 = 17.1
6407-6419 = 16.6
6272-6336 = 17.2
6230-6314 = 17.1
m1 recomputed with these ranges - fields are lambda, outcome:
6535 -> 15.4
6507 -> 13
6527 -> 13.2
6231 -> 18.7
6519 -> 12.5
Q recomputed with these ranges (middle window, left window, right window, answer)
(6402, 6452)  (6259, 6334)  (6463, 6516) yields -0.051 mag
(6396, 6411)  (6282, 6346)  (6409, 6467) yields -0.023 mag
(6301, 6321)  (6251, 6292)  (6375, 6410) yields 0.012 mag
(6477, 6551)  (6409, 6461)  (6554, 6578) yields 0.111 mag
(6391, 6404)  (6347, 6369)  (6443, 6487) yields -0.006 mag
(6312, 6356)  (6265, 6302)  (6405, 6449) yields -0.053 mag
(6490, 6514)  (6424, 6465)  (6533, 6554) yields 0.034 mag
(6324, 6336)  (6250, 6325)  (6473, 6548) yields -0.150 mag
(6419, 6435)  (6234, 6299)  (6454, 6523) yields -0.047 mag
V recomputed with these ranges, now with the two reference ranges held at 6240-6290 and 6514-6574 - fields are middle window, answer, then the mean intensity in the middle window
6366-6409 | -2.1 angstrom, 16.9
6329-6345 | -2.2 angstrom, 18.7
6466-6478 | 0.5 angstrom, 14.9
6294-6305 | -0.7 angstrom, 17.8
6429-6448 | -1.2 angstrom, 16.7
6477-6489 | -0.1 angstrom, 15.5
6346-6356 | -0.3 angstrom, 16.9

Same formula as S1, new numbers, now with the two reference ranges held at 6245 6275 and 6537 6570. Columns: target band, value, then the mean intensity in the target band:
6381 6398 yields -0.028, 16.5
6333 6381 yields -0.079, 17.4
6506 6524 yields 0.146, 13.6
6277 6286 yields -0.079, 17.7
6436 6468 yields 0.012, 15.6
